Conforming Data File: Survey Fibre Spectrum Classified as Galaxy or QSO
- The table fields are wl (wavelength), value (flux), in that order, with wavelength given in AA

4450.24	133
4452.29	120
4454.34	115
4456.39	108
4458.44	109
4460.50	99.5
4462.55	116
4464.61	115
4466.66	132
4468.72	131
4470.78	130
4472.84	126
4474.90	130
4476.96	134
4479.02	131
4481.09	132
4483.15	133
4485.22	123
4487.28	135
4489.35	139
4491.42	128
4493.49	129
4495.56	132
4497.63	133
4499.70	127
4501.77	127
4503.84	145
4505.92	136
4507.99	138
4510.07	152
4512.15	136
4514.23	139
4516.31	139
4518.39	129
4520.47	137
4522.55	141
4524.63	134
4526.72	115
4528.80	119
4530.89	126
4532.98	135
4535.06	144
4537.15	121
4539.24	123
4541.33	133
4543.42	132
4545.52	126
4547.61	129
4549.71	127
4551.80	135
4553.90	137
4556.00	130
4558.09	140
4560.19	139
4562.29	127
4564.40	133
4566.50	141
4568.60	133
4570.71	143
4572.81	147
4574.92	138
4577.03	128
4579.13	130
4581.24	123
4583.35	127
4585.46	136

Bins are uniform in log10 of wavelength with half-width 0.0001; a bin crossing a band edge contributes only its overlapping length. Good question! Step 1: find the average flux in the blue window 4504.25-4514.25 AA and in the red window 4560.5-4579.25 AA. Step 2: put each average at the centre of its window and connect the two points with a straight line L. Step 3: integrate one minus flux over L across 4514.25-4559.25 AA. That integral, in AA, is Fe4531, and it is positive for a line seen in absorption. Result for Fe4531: 2.3 AA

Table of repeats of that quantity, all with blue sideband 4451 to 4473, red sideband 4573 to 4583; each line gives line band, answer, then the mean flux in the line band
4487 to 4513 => -2.7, 135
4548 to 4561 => -0.6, 134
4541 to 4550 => -0.1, 129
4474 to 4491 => -1.6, 132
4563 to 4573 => -0.6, 138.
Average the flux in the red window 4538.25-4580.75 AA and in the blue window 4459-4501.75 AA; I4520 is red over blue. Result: 1.05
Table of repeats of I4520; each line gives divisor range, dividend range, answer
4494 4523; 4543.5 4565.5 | 0.97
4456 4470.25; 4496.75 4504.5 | 1.14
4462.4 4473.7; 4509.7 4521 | 1.10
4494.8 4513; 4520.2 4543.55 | 0.95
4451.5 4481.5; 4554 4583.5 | 1.11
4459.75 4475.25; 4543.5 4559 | 1.08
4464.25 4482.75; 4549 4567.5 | 1.04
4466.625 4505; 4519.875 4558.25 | 0.99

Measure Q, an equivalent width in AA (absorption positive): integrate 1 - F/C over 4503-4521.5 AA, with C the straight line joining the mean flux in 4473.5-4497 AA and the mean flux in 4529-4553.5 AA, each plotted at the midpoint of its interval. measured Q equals -1.17 AA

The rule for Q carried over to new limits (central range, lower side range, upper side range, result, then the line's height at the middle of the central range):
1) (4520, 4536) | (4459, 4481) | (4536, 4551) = -0.5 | 127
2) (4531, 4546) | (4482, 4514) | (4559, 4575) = 0.6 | 136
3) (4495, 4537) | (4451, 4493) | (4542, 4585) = -1.7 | 129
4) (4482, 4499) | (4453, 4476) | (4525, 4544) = -1.2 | 122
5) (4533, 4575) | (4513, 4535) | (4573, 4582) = -0.6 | 132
